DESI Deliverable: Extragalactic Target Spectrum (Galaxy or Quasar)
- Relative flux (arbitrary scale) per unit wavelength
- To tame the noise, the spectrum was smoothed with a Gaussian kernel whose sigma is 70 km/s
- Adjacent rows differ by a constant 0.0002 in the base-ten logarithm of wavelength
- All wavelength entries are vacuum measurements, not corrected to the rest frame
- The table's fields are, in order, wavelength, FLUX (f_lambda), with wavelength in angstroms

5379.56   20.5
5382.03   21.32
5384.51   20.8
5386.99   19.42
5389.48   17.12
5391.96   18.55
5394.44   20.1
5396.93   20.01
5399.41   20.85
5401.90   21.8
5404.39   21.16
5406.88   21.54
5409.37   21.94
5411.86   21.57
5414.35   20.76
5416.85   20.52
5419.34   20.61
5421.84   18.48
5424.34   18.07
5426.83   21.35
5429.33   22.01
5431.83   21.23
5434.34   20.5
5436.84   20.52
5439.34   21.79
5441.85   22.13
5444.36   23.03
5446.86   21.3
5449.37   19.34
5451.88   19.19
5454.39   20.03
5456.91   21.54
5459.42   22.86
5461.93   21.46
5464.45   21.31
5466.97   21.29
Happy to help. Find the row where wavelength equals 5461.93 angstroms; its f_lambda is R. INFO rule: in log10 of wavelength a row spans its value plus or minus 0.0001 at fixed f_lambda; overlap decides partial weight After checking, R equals 21.46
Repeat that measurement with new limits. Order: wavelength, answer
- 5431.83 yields 21.23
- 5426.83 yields 21.35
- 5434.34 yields 20.5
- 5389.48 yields 17.12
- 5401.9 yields 21.8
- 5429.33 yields 22.01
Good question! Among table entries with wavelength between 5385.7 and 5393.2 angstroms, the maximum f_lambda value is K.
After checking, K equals 19.42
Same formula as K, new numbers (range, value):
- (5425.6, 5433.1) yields 22.01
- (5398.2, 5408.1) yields 21.8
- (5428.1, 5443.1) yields 22.13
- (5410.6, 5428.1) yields 21.57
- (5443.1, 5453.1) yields 23.03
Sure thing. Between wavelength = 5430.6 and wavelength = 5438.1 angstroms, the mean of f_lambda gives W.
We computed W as 20.7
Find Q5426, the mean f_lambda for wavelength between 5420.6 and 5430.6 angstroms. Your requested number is 20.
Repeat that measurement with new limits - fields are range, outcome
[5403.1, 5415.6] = 21.4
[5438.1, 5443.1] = 21.9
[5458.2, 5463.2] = 22.2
